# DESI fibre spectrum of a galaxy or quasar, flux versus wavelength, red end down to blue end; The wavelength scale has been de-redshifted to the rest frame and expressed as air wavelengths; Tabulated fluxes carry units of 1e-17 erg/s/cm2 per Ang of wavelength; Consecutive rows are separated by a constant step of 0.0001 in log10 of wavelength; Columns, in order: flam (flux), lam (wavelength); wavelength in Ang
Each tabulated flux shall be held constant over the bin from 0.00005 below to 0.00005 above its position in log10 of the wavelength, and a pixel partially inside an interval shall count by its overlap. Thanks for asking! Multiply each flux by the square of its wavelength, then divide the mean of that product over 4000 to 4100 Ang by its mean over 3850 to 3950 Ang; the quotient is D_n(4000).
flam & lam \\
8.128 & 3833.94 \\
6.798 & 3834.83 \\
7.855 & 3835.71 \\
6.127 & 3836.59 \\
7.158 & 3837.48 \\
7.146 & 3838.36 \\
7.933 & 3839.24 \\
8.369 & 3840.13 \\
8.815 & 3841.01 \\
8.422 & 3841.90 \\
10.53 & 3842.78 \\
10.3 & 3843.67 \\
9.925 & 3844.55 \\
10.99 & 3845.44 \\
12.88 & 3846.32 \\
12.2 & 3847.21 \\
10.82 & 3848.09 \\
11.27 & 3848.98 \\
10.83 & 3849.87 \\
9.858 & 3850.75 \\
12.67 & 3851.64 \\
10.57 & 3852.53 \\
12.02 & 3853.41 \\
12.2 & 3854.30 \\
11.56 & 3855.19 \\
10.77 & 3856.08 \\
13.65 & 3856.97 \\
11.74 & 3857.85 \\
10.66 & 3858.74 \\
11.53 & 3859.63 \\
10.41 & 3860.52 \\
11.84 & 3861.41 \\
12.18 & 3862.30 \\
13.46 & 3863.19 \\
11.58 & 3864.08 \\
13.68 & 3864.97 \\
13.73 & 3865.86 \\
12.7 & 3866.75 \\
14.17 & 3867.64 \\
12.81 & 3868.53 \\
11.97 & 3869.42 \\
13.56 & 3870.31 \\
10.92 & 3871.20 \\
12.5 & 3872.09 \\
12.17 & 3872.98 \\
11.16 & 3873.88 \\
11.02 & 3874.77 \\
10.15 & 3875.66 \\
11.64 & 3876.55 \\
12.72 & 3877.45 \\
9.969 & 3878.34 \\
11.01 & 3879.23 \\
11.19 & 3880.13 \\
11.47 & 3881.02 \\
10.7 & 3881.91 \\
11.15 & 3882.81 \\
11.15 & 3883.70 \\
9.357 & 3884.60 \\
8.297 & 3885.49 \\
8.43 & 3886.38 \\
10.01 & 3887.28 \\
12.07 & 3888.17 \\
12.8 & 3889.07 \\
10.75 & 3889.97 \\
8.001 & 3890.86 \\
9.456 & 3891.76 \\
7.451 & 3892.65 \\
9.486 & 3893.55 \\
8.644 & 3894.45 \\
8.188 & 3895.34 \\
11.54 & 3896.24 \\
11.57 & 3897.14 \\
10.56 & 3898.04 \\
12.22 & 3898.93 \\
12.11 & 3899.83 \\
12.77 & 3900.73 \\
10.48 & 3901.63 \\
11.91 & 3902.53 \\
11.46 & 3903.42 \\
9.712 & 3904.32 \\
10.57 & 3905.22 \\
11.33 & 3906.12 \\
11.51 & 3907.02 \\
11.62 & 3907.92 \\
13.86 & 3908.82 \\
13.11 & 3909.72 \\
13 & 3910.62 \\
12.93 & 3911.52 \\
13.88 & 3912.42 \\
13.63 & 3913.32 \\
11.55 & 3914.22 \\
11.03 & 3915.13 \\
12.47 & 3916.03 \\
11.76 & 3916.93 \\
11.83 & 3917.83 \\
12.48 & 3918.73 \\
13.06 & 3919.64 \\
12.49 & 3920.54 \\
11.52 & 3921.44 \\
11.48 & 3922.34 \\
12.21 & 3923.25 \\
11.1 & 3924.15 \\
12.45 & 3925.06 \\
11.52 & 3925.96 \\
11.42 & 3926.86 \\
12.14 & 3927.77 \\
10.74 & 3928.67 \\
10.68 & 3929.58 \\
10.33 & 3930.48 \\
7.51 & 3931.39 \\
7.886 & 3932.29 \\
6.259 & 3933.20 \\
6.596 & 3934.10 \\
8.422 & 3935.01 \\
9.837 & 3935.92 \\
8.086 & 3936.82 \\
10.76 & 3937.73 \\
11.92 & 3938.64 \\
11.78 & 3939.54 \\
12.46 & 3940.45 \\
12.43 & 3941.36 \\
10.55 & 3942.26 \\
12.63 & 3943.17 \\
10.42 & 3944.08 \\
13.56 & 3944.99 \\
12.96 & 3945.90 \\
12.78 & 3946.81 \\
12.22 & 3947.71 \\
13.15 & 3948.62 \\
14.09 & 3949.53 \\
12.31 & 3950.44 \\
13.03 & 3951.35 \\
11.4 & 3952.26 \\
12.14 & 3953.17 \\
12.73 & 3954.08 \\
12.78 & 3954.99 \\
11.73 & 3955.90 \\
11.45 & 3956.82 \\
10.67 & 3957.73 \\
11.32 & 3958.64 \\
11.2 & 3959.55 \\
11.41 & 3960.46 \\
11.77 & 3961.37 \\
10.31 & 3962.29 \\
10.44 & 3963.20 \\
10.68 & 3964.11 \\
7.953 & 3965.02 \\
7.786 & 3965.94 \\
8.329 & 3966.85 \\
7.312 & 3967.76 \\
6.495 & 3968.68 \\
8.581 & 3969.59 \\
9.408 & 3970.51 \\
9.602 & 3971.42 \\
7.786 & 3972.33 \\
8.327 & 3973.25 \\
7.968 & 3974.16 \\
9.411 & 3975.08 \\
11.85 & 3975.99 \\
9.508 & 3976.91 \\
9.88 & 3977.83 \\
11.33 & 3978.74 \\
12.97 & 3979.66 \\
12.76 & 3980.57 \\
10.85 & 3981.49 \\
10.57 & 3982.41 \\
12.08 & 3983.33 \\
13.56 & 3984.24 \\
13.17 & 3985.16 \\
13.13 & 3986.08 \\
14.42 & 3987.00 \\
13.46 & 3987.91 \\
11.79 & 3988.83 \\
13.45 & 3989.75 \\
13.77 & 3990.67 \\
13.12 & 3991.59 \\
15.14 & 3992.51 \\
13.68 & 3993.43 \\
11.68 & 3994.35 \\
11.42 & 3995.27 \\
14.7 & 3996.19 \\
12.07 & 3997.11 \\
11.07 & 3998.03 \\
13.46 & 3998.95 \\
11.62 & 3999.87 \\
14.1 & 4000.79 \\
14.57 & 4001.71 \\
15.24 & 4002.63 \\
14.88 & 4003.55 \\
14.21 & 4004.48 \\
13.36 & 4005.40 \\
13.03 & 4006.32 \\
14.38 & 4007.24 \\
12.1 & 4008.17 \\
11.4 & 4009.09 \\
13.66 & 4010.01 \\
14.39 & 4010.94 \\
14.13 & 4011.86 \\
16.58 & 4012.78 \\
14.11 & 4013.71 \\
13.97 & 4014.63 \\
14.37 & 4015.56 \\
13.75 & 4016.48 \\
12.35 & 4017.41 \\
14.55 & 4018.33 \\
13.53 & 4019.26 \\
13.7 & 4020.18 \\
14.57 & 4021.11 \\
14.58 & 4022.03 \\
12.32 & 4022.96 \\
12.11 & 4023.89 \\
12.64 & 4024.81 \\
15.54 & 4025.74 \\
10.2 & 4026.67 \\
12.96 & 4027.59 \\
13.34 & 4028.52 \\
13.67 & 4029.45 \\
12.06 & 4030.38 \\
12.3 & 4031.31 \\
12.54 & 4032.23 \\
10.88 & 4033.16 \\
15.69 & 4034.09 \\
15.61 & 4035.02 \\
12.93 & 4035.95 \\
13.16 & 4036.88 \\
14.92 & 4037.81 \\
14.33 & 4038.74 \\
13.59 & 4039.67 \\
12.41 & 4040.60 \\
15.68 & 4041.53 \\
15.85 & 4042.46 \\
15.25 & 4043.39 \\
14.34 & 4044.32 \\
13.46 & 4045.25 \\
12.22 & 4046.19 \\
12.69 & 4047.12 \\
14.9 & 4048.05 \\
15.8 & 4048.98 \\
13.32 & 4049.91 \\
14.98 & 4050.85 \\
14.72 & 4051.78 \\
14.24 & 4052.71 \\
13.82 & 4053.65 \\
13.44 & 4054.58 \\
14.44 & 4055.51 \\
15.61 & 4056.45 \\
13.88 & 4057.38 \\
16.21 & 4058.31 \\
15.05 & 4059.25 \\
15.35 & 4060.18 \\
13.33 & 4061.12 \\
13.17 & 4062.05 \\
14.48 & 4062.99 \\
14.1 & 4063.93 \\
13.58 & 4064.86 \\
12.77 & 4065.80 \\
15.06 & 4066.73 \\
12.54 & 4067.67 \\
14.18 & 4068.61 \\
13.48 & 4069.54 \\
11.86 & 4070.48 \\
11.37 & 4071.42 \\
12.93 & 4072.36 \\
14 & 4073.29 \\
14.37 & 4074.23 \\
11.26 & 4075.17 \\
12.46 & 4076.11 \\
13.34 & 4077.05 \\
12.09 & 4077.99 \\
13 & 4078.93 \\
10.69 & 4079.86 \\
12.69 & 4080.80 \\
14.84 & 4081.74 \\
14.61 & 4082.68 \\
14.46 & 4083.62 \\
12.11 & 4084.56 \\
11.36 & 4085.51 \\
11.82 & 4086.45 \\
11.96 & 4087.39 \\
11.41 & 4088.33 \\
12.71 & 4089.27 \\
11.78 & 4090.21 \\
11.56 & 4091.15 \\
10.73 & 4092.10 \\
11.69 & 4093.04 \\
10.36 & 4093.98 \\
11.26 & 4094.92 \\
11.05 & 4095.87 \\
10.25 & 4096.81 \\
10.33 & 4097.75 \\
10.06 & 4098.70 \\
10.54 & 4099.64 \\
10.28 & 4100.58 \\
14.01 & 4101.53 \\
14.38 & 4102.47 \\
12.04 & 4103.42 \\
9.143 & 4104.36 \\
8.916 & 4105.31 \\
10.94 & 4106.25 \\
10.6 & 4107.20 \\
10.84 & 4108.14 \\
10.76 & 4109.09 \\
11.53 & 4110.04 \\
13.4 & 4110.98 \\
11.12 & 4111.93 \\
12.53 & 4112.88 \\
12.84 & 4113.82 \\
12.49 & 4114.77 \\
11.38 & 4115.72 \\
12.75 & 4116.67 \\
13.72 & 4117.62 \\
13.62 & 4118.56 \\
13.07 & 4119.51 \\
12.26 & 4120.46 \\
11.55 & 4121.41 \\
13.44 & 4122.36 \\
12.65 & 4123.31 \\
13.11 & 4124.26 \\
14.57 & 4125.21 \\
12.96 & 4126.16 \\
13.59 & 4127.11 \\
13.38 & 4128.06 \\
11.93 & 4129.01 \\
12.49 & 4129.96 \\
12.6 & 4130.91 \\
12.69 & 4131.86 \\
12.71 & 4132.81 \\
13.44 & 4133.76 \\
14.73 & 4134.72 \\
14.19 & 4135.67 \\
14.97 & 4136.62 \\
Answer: 1.27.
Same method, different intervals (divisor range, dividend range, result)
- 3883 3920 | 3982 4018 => 1.26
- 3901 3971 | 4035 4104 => 1.26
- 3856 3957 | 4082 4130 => 1.16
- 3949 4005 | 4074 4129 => 1.11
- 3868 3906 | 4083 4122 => 1.20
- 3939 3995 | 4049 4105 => 1.19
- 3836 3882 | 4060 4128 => 1.25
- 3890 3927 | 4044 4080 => 1.29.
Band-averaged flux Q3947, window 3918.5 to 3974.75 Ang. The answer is 10.7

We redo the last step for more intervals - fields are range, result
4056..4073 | 13.8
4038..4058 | 14.3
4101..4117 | 11.7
